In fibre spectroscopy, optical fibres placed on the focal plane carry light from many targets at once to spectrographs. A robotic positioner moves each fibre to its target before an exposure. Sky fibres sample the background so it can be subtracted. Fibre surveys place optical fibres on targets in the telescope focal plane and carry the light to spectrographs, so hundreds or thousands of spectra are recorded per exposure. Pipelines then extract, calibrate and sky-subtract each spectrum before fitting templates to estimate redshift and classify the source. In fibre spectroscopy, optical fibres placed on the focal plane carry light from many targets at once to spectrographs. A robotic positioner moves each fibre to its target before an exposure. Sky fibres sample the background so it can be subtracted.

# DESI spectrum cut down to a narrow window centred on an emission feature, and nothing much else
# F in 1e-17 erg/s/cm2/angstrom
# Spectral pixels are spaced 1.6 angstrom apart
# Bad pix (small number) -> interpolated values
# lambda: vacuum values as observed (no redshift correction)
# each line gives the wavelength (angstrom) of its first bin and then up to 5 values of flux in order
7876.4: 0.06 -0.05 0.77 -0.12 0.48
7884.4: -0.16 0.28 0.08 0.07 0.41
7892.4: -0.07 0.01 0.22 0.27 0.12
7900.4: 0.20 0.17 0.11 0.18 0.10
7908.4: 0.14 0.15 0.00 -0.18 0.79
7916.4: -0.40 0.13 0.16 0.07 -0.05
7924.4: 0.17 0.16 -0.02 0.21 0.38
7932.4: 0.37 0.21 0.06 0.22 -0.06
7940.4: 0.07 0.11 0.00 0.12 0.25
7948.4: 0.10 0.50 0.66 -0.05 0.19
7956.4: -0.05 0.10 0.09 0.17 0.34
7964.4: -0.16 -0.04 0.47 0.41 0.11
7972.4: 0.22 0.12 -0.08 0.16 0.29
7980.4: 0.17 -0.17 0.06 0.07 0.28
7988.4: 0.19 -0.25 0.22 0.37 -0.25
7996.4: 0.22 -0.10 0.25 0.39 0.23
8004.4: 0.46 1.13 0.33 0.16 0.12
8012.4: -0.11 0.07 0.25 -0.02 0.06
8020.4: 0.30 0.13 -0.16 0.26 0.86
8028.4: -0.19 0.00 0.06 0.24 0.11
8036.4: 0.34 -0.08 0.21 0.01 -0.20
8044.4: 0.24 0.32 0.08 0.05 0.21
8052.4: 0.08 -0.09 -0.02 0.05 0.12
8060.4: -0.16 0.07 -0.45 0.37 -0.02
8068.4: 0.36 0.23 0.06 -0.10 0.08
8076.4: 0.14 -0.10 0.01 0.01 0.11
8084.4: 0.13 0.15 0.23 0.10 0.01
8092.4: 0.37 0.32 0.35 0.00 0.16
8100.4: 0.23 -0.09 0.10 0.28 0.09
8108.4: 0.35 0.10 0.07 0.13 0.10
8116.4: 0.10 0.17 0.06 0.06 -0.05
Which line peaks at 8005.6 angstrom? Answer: Halpha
